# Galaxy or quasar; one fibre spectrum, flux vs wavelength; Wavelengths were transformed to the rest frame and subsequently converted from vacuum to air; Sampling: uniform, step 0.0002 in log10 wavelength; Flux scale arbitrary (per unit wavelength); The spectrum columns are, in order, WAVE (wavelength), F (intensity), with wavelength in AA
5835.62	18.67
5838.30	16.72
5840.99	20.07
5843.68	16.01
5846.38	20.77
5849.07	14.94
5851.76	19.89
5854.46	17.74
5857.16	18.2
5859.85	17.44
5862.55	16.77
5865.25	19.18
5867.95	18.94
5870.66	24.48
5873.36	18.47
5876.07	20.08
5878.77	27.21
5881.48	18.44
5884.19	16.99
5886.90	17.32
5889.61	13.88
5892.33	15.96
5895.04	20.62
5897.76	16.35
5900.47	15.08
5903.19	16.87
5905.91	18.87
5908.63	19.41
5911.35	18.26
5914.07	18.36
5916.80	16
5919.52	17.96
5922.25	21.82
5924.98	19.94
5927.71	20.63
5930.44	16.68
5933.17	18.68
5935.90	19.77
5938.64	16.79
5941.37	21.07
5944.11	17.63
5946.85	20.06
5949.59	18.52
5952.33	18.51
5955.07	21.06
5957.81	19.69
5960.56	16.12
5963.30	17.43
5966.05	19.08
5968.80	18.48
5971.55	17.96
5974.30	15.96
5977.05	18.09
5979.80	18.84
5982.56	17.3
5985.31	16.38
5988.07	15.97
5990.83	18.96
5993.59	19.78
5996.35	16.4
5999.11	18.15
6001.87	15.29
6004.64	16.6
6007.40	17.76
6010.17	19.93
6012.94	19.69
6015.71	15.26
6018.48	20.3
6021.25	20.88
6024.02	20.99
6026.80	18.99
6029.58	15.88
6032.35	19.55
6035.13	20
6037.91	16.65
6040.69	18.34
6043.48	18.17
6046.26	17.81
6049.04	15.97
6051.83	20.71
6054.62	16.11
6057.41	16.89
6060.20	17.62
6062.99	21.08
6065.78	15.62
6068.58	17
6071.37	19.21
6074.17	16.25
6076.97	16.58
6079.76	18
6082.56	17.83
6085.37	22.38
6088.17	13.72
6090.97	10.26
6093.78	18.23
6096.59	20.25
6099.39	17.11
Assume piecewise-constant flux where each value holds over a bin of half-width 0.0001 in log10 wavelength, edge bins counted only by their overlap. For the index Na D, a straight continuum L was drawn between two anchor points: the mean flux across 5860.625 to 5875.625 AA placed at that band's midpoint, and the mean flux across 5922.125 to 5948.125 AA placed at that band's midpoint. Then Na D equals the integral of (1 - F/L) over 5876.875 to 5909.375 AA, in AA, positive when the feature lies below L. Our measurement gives 2.2 AA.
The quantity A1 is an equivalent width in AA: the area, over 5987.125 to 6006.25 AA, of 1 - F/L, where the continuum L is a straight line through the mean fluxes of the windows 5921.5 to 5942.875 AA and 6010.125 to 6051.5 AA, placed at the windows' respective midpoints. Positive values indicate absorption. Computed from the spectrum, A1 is 1.5 AA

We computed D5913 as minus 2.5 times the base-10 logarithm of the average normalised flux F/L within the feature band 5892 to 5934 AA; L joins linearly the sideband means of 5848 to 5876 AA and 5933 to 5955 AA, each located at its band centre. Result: 0.04 mag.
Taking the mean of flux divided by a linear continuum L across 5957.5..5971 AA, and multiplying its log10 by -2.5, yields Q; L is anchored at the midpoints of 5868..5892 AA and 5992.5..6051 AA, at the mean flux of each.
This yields 0.04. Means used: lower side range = 19.4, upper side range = 18.2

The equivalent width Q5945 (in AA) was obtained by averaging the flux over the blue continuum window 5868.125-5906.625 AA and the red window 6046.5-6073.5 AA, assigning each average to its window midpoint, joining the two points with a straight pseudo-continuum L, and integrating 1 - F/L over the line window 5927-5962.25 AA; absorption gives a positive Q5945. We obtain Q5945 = -0.9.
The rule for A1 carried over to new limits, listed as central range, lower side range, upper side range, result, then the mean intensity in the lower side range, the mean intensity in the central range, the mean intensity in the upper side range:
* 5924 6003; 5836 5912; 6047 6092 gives -1.6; 18.4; 18.2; 17.3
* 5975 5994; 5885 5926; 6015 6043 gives 0.7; 17.8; 17.7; 18.7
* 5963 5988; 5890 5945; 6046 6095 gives 0.3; 18.3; 17.6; 17.3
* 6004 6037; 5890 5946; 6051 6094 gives -2.3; 18.3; 18.8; 17.3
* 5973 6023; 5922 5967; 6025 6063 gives 1.5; 19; 17.9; 18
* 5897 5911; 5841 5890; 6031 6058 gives 0.9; 18.8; 17.4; 18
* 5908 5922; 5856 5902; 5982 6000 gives 0.0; 18.5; 18.2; 17.6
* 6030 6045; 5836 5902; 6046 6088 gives -0.4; 18.4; 18.4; 17.8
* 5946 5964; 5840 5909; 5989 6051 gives -0.4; 18.4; 18.8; 18.2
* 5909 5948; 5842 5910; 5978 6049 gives -1.2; 18.4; 18.8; 18.1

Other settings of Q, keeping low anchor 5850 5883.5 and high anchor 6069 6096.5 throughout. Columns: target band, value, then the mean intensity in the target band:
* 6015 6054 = -0.05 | 18.5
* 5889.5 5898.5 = 0.13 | 17.1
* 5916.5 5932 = 0.00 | 19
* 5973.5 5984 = 0.04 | 17.6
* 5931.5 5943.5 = -0.01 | 18.9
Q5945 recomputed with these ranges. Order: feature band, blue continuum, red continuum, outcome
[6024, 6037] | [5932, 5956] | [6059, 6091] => -0.6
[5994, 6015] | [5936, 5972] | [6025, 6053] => 0.8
